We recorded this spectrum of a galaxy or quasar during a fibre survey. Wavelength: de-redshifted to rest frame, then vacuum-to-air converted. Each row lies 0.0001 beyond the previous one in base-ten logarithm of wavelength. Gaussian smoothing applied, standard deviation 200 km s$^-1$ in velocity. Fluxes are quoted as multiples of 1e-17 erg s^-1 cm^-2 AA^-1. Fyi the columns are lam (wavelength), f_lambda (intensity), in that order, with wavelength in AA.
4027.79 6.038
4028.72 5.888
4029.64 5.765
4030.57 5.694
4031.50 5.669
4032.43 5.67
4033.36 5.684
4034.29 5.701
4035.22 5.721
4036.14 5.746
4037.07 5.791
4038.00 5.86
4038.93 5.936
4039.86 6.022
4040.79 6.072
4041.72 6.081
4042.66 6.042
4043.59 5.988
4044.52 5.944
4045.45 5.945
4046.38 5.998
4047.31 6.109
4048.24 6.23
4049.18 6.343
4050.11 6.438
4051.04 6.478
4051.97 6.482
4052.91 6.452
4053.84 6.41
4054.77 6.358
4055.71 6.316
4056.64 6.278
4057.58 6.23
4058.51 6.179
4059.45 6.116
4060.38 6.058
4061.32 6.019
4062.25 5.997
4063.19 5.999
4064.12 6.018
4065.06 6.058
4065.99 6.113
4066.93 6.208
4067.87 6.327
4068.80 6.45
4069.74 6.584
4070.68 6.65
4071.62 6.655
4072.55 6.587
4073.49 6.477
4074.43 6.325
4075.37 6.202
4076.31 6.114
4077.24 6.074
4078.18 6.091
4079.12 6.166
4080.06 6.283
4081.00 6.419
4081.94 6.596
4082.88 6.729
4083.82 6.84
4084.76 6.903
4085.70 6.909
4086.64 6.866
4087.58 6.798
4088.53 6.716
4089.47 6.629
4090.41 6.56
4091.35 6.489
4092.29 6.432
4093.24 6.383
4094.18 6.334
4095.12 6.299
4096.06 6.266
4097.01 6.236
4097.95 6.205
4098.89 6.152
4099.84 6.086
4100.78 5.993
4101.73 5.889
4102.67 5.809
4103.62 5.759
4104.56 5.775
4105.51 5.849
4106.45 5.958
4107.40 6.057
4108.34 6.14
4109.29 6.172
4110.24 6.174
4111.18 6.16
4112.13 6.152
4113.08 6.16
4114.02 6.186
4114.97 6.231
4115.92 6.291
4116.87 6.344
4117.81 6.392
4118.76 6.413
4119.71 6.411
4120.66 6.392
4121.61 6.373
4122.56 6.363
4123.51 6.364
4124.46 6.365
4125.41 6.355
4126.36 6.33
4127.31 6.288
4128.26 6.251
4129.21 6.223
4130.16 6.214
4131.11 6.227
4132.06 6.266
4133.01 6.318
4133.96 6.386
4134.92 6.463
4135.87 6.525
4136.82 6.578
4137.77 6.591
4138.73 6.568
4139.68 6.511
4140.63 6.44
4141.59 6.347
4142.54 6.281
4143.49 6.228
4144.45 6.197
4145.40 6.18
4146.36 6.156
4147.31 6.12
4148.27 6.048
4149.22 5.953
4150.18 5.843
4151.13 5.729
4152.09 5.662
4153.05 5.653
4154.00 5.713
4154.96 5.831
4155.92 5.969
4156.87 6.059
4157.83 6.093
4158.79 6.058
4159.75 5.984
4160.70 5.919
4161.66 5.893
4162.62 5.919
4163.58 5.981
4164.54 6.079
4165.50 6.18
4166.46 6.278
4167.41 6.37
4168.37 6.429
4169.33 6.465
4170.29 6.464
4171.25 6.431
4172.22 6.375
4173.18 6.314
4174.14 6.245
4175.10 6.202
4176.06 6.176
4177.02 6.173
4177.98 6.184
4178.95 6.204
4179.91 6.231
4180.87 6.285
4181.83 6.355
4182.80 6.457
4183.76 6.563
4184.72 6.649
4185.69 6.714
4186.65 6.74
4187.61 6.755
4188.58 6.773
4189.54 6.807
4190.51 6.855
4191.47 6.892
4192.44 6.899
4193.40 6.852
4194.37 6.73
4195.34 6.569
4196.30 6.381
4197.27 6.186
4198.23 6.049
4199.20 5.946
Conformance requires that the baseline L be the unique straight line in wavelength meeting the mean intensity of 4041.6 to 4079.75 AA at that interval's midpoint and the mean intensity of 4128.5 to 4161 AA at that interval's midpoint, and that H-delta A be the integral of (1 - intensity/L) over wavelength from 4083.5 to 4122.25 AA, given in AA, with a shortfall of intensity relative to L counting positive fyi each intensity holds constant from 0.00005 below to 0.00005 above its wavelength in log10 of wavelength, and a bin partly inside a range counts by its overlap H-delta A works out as -0.6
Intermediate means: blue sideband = 6.24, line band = 6.29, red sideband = 6.16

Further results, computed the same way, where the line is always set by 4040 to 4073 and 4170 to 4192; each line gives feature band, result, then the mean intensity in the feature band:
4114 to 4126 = 0.0 AA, 6.35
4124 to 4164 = 1.5 AA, 6.16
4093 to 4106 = 0.5 AA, 6.07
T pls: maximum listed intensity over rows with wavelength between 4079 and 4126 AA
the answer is 6.909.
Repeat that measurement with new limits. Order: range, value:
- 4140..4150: 6.44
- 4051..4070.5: 6.584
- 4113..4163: 6.591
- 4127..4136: 6.525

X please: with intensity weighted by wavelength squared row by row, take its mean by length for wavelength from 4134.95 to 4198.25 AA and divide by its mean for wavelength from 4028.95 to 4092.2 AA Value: 1.06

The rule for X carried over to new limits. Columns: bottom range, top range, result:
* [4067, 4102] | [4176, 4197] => 1.07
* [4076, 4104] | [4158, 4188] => 1.03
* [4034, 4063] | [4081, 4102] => 1.08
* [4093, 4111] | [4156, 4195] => 1.09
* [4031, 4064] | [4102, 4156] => 1.06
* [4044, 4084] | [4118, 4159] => 1.03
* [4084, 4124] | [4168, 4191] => 1.06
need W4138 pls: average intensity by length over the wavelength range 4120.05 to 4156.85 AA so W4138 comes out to 6.22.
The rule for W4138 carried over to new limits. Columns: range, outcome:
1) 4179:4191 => 6.59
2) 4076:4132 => 6.3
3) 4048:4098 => 6.38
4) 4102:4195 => 6.27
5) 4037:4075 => 6.21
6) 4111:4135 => 6.3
